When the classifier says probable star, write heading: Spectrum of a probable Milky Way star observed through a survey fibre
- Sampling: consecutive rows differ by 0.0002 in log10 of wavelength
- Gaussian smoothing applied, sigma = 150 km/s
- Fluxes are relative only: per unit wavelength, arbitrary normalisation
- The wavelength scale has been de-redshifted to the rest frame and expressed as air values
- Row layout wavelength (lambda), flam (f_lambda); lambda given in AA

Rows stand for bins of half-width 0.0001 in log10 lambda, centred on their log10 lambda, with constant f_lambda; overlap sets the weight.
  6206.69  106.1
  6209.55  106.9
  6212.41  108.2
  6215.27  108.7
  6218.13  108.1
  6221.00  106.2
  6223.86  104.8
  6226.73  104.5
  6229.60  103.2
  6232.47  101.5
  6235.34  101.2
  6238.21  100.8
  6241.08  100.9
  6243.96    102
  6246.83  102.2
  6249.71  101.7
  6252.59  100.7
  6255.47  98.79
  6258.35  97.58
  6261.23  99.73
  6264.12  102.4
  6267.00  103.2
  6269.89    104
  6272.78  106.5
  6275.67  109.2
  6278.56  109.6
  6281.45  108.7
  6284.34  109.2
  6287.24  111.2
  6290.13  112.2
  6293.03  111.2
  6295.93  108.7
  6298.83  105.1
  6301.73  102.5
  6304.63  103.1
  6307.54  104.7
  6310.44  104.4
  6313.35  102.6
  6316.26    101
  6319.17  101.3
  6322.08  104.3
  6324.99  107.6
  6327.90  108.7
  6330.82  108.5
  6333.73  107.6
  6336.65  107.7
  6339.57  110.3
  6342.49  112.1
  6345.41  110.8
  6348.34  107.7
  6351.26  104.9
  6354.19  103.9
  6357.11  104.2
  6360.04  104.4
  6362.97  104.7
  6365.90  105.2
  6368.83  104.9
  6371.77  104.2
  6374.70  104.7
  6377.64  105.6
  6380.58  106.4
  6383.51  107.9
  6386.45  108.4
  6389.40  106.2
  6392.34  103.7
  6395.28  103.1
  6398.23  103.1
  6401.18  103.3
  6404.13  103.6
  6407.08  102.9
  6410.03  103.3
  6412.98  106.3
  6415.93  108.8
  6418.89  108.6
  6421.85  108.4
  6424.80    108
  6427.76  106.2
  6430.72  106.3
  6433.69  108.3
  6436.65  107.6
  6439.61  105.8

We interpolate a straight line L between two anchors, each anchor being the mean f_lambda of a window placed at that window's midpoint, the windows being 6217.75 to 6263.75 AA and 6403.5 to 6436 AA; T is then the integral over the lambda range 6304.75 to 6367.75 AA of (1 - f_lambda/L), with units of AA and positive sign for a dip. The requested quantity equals -0.9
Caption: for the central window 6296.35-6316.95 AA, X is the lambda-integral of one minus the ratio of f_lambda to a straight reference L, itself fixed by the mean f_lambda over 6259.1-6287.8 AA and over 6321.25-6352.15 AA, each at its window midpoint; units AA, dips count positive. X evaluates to 0.68 AA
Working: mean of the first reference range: 106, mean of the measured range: 104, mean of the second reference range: 108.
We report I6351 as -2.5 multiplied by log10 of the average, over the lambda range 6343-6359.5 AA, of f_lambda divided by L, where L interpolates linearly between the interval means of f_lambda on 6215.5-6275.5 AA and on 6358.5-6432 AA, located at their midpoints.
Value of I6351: -0.019 mag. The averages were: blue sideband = 103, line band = 107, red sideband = 106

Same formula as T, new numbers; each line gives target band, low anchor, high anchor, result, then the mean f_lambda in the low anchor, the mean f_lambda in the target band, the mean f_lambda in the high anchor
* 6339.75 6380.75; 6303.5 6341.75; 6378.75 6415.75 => -0.30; 106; 106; 105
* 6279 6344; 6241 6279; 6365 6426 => -2.04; 103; 107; 106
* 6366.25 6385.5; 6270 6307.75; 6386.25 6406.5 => -0.16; 108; 106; 104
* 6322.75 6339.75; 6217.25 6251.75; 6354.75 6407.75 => -0.63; 103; 108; 105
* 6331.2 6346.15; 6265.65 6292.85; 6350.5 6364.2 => -0.60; 108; 110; 104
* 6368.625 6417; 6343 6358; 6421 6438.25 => 0.94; 107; 105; 107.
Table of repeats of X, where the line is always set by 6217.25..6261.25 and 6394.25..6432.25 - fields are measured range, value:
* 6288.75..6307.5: -0.66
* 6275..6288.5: -0.87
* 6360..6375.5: -0.01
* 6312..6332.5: -0.23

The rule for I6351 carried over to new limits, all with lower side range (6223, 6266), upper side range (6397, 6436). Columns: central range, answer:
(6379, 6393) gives -0.02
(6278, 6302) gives -0.07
